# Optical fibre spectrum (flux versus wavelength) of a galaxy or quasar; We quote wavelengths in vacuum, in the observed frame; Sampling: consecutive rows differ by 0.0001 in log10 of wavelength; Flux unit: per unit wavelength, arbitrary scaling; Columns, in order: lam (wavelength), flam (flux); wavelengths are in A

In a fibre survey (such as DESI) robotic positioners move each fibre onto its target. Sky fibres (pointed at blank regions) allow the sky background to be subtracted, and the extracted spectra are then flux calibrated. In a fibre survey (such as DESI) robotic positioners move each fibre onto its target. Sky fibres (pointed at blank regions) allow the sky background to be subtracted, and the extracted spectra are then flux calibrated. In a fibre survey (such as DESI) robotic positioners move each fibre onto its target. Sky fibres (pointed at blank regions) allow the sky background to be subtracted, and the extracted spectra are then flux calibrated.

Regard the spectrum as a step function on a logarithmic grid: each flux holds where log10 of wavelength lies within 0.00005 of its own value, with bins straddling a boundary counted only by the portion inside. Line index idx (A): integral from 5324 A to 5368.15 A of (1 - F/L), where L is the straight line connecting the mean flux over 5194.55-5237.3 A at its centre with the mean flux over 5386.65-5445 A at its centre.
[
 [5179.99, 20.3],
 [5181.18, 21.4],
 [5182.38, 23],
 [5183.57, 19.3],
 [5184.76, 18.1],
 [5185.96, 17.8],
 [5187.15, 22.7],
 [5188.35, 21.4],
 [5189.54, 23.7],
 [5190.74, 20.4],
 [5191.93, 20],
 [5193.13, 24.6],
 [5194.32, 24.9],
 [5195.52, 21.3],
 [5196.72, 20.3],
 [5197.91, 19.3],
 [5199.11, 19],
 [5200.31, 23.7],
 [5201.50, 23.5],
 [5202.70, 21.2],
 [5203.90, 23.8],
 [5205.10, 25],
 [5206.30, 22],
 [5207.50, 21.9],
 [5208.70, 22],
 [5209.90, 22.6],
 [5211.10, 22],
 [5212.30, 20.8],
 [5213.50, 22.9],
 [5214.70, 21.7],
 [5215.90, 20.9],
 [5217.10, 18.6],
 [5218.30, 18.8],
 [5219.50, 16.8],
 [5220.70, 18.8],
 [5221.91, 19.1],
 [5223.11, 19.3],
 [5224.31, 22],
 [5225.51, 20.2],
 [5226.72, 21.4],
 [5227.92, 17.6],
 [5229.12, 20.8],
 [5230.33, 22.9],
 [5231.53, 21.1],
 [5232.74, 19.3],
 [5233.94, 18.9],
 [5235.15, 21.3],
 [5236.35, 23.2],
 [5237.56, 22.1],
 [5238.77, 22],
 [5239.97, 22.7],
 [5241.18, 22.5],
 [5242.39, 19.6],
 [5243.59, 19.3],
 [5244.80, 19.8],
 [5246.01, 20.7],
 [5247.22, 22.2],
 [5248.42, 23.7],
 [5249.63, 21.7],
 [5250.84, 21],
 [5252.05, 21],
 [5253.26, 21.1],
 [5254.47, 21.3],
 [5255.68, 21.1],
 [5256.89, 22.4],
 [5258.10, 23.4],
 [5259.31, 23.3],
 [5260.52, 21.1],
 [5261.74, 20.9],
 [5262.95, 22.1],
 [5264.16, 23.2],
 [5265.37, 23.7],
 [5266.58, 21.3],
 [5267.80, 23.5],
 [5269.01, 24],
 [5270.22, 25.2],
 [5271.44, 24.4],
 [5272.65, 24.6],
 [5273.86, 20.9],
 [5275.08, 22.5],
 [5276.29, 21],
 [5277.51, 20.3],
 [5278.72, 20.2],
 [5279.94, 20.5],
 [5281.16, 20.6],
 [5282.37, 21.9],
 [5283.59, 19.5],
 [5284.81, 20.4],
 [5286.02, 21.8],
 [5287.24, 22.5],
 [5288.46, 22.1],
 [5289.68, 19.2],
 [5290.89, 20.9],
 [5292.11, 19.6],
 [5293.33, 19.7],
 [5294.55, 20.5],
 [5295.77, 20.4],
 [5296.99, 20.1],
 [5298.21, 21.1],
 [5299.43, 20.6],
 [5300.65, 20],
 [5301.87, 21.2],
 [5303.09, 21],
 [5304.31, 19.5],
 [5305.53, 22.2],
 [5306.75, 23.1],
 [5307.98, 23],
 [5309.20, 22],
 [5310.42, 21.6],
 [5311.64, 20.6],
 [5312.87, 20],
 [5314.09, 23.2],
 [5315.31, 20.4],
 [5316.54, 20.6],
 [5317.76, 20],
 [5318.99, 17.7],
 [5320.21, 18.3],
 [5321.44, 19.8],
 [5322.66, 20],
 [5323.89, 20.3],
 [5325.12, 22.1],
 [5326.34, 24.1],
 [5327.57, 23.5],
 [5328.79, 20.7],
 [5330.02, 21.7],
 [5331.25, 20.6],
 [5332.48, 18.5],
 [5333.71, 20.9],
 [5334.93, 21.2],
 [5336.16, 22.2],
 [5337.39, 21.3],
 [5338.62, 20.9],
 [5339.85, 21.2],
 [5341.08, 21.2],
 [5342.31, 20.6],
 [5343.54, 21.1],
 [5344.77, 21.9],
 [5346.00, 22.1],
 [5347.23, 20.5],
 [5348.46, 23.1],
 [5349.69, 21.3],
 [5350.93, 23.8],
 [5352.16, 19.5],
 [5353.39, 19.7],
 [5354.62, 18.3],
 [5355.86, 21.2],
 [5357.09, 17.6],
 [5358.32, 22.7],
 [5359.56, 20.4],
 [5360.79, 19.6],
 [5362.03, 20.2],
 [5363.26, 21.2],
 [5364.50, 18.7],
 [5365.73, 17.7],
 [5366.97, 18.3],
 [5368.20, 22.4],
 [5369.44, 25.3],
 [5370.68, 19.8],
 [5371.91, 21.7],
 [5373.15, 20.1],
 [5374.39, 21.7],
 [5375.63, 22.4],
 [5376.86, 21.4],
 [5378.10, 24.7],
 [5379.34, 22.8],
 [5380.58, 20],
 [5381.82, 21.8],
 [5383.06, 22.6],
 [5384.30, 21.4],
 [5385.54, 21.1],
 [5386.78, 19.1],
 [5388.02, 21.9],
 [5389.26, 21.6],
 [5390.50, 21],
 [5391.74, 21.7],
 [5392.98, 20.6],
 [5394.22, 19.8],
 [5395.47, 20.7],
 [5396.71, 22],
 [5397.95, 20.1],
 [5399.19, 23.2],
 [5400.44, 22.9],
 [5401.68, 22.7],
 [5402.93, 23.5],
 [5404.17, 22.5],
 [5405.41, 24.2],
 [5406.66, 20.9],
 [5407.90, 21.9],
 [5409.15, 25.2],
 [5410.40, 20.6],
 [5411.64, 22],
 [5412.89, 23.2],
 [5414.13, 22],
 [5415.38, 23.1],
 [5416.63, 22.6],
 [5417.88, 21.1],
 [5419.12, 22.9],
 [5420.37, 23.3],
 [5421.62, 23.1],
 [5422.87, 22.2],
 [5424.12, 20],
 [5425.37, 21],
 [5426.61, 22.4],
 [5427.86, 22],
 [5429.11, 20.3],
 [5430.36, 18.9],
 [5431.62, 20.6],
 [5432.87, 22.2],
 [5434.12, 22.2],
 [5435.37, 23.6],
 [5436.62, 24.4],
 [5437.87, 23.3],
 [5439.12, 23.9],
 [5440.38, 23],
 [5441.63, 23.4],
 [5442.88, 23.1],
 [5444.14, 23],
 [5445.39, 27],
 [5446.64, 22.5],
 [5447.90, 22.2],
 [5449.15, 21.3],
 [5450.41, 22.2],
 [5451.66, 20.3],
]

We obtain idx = 1.8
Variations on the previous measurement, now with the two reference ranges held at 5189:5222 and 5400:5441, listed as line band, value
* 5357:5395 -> 1.9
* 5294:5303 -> 0.5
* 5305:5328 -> 0.8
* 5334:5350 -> 0.4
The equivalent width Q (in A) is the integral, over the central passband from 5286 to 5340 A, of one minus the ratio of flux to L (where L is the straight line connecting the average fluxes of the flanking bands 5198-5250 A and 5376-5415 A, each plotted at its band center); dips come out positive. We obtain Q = 1.6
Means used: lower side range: 21.1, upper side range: 21.9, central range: 20.9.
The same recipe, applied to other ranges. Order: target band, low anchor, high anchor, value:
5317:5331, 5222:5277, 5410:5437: 0.7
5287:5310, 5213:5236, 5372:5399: -0.3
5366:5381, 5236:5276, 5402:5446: 0.5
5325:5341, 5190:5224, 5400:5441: 0.4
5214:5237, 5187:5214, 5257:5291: 2.0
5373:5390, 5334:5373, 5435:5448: 0.1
